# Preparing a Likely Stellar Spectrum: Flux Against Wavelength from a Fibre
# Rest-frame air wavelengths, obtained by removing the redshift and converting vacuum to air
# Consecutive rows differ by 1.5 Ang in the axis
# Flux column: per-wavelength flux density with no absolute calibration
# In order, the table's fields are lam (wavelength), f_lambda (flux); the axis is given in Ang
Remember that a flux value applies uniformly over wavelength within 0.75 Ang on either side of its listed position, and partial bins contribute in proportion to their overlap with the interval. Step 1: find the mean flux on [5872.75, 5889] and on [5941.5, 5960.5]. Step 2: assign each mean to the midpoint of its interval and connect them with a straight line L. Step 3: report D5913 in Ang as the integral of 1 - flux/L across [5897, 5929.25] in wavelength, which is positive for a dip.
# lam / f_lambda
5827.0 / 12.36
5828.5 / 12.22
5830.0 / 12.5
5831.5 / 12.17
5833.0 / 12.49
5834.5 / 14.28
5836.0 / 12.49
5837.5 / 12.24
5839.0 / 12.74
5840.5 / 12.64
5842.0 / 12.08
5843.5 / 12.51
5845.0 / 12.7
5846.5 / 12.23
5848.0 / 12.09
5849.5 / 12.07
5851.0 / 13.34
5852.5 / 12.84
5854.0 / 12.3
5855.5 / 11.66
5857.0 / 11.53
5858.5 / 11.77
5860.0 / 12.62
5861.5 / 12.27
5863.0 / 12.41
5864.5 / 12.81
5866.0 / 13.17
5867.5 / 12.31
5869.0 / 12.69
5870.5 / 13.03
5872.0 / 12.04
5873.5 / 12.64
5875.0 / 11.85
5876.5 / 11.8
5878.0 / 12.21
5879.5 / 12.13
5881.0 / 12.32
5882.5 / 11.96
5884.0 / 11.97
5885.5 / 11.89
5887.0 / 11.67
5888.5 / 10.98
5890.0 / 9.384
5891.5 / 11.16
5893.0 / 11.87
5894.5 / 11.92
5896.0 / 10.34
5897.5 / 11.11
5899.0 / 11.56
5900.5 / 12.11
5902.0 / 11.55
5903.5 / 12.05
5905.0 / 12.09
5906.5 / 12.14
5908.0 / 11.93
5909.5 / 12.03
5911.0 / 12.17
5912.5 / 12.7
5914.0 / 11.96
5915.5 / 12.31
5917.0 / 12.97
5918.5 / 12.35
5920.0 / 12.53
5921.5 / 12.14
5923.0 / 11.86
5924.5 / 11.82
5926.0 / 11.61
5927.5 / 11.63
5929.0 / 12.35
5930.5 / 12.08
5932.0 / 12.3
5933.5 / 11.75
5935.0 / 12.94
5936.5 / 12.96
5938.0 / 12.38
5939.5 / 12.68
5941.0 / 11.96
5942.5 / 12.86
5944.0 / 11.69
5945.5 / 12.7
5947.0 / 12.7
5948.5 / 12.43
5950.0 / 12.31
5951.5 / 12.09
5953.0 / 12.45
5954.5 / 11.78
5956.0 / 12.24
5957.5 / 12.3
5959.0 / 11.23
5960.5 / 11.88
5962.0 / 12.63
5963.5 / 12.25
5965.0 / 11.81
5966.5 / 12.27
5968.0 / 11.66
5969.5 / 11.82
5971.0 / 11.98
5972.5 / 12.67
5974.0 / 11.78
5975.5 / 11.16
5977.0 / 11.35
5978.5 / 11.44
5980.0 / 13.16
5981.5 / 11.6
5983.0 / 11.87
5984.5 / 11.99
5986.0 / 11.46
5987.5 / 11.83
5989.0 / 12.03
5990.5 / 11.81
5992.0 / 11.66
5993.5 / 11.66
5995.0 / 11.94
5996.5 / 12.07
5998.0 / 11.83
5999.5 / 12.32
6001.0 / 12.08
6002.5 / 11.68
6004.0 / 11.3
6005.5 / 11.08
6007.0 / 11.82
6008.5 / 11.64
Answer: 0.1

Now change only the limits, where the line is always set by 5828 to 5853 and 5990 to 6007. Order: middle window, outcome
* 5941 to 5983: -0.4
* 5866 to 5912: 1.7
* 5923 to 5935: 0.1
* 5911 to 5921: -0.2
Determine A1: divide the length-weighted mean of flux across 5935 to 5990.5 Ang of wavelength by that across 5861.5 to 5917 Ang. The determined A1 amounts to 1.0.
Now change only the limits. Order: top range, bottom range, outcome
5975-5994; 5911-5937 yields 0.96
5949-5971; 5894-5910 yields 1.03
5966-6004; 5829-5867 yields 0.95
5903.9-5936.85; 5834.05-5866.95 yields 0.98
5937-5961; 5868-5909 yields 1.04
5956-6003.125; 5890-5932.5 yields 1.00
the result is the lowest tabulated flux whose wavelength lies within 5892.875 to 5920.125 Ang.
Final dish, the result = 10.34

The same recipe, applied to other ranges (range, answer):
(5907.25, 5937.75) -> 11.61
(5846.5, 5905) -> 9.384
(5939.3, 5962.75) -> 11.23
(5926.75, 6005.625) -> 11.08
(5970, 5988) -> 11.16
